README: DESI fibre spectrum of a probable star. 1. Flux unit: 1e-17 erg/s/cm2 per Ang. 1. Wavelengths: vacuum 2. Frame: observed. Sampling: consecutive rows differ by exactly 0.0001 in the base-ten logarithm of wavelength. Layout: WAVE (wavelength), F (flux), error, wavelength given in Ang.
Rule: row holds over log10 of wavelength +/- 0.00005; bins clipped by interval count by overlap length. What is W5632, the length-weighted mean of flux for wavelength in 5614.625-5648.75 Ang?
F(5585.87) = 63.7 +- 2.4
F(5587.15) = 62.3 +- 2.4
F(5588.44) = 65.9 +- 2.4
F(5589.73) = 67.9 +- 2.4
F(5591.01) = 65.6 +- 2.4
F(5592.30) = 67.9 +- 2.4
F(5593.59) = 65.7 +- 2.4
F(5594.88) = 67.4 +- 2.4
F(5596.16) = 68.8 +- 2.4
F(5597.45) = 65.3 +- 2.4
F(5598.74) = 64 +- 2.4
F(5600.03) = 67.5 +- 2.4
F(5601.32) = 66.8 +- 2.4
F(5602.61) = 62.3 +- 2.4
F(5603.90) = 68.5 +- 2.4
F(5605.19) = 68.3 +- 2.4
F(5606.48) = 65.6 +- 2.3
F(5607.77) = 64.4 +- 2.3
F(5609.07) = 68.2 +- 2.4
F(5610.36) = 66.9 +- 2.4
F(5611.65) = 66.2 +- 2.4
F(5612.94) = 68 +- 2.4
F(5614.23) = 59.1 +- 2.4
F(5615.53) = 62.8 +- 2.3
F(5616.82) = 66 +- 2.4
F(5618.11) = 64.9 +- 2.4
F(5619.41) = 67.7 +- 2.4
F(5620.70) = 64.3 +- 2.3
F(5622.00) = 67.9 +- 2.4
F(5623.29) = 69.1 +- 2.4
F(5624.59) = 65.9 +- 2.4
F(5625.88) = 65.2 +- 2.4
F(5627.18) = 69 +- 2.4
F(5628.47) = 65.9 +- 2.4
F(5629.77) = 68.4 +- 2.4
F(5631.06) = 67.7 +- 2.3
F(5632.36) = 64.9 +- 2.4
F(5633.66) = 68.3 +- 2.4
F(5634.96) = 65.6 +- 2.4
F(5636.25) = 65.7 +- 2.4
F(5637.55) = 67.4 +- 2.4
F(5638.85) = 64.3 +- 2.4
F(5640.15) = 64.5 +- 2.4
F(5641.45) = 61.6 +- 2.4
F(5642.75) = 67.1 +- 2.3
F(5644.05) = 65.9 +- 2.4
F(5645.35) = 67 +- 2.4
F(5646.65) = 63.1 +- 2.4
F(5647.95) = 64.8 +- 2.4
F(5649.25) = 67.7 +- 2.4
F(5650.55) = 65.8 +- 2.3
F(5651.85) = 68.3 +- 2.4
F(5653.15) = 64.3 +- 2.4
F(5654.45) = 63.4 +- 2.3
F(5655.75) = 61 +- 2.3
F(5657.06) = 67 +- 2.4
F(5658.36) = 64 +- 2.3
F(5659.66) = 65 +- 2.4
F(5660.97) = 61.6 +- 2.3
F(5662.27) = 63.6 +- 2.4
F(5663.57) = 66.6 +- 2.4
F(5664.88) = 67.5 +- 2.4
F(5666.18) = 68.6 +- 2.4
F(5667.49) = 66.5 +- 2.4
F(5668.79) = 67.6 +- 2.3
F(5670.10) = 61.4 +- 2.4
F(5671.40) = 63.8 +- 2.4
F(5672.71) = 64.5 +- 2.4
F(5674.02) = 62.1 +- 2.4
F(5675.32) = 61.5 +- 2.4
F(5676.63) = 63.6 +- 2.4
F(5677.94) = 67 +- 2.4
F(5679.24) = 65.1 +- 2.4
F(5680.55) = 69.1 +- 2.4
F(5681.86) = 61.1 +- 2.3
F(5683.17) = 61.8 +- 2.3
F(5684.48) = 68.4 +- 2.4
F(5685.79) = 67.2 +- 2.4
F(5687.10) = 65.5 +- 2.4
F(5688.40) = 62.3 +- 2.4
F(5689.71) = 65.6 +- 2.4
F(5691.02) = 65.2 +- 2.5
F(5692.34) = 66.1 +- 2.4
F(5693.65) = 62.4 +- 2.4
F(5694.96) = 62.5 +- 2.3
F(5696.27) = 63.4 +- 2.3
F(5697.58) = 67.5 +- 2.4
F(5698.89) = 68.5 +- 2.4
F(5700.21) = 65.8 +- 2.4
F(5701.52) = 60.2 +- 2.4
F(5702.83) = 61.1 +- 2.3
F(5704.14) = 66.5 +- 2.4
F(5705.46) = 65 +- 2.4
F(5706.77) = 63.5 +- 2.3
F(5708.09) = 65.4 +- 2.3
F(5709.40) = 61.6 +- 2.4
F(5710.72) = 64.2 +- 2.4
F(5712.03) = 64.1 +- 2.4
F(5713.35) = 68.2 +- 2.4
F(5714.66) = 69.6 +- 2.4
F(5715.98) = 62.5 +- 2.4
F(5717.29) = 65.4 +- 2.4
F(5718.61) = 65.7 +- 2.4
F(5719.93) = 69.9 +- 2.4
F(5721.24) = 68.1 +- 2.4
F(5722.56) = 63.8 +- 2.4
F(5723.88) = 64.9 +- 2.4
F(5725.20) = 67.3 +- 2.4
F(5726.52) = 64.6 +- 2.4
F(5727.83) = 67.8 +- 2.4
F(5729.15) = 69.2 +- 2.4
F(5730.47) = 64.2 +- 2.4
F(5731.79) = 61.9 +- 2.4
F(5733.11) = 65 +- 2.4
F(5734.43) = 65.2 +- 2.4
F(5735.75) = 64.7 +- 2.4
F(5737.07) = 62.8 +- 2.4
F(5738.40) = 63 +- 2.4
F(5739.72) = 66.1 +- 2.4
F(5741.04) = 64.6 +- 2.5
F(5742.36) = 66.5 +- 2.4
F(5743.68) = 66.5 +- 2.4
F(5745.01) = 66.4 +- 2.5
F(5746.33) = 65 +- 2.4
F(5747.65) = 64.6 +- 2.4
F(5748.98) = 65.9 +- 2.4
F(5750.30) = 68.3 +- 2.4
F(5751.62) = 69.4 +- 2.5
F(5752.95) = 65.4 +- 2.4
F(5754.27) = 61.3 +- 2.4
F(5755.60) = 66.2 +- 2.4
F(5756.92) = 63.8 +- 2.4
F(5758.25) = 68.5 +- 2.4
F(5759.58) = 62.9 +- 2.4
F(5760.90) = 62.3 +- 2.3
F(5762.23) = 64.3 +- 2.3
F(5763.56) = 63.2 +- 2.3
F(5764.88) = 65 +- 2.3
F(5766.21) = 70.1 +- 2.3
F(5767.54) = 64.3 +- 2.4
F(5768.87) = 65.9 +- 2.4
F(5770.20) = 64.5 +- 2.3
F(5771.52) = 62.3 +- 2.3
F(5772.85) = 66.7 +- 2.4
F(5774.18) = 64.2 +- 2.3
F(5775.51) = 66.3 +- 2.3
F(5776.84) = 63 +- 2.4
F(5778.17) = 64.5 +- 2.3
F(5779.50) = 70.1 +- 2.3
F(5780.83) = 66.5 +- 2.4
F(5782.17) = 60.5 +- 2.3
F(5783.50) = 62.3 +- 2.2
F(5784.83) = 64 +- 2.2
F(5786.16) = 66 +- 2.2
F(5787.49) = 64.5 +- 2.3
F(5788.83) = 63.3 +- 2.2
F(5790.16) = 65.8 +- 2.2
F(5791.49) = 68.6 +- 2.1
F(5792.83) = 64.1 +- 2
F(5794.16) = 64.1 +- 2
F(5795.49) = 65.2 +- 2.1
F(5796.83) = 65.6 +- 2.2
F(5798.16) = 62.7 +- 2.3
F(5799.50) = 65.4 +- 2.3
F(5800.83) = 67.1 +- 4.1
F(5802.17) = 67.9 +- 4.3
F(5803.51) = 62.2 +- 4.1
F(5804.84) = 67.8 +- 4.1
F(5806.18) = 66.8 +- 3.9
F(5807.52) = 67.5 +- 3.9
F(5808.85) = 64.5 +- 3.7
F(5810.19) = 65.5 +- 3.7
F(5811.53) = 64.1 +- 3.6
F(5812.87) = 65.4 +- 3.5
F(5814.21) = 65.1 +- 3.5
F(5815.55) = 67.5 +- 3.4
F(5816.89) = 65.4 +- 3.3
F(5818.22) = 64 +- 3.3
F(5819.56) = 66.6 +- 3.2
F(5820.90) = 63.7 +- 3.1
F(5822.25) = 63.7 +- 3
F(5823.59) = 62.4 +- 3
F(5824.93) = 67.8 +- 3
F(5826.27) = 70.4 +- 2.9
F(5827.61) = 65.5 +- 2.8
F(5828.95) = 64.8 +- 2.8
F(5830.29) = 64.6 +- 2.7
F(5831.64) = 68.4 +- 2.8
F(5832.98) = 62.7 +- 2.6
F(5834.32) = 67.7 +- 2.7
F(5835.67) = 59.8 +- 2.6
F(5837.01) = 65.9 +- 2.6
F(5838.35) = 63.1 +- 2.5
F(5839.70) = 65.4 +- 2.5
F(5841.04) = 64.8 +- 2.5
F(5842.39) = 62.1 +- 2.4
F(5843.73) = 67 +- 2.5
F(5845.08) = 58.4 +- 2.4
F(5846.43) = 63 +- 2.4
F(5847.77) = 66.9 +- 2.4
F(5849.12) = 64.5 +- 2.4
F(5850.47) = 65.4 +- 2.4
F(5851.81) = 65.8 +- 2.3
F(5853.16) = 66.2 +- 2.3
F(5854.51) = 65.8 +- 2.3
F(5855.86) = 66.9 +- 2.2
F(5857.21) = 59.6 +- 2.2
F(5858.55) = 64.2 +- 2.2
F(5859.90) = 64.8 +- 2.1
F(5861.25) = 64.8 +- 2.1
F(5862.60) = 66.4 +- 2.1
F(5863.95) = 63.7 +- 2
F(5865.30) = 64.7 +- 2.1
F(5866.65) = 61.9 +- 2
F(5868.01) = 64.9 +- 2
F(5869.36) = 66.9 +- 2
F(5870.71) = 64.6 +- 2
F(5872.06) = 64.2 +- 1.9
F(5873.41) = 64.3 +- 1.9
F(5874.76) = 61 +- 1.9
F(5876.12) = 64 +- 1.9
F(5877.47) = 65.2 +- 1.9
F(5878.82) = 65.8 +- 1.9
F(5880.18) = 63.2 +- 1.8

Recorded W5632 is 65.9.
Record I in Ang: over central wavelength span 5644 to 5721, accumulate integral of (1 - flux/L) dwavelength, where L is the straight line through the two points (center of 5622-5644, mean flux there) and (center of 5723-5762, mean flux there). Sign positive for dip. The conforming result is 1.0 Ang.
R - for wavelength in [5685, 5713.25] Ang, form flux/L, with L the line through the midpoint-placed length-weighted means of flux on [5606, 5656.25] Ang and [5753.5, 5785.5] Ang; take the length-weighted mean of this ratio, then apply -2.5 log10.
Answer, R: 0.01 mag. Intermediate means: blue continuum 65.8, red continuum 64.7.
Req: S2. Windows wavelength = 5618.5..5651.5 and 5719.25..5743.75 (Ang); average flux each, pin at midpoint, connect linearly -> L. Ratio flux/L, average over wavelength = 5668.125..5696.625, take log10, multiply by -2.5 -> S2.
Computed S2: 0.024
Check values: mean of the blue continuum 66.2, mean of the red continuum 65.6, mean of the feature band 64.4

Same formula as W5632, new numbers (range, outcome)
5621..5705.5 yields 65.3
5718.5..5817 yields 65.3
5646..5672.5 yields 65.1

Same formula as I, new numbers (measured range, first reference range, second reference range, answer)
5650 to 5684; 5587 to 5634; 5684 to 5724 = 0.5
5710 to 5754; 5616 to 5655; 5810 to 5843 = -0.1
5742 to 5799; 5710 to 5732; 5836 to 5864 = 0.3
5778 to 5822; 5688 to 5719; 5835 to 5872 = -0.5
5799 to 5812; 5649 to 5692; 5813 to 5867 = -0.2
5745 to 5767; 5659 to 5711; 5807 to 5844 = -0.2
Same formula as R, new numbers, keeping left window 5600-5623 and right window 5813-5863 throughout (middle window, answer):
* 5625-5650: 0.00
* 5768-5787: 0.01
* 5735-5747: 0.00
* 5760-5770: 0.00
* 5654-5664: 0.03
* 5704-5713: 0.02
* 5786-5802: 0.00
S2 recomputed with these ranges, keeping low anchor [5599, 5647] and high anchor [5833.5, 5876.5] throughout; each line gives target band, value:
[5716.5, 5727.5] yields -0.016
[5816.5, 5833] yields -0.016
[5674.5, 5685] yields 0.016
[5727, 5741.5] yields 0.004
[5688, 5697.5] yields 0.022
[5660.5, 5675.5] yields 0.015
